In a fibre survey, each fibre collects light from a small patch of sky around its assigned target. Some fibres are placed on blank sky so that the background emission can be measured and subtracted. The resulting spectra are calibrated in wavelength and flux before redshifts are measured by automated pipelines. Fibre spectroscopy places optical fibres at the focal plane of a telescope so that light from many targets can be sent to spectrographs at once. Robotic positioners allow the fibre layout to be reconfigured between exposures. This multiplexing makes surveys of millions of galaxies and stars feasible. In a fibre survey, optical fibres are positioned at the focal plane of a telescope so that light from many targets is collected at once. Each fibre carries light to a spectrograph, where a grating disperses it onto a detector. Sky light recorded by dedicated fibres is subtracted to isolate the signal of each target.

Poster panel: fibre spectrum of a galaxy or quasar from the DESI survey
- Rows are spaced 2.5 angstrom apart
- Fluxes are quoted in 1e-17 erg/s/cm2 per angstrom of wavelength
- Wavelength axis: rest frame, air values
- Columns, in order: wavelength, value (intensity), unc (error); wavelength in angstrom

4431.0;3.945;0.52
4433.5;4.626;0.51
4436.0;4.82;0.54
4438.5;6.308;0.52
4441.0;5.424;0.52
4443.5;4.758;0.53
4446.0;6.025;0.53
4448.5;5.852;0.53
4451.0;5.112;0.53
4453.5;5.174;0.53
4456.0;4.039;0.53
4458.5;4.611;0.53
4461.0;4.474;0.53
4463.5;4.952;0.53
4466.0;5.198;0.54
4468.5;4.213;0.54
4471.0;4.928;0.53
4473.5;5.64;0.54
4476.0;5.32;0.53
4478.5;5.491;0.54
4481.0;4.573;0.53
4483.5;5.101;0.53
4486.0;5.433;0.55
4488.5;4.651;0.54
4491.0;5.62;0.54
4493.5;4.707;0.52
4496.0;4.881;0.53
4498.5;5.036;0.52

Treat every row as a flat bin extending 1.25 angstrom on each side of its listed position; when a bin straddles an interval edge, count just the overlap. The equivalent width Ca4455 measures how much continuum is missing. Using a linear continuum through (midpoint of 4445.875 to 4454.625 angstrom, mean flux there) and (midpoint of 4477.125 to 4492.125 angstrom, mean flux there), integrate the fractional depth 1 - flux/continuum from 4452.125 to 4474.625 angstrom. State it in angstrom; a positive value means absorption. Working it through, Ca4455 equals 2.3 angstrom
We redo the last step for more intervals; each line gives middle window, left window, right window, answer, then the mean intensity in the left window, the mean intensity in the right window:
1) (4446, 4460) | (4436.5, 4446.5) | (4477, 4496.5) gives 1.0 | 5.54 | 5.07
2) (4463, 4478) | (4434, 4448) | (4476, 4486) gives 0.4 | 5.44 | 5.14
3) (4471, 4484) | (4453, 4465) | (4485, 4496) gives -0.8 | 4.63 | 5.07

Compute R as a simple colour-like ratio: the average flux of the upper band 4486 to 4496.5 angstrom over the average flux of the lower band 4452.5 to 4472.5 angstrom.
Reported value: 1.07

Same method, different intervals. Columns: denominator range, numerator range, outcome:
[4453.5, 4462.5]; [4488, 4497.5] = 1.11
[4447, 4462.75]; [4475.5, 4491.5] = 1.05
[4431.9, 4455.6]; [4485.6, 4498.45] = 0.95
